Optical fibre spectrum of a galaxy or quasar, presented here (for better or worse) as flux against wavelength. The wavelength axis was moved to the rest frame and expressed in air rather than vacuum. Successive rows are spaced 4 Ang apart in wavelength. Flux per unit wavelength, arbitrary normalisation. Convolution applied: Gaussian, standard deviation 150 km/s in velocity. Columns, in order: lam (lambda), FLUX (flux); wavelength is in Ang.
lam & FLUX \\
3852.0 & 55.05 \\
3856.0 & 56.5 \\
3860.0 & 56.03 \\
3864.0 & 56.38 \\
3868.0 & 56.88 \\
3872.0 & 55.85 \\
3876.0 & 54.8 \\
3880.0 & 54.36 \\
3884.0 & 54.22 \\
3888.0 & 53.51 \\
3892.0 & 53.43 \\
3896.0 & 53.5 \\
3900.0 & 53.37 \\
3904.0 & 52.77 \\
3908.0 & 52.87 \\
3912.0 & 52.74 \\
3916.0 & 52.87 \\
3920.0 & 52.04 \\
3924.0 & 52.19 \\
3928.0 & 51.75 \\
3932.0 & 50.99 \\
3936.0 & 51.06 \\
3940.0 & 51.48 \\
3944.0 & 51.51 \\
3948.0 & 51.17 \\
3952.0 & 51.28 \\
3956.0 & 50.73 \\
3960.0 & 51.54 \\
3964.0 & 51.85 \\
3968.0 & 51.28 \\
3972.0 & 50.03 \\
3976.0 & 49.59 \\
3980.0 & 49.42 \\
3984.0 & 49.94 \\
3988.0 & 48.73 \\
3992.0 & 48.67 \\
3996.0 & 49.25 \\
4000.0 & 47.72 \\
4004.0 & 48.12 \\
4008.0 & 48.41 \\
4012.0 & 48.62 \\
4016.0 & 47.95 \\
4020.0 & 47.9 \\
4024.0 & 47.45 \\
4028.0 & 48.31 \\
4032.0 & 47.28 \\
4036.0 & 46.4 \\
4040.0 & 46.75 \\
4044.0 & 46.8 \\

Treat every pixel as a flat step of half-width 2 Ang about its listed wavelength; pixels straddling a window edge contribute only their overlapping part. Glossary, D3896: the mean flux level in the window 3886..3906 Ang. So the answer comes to 53.3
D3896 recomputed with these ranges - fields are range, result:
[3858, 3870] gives 56.4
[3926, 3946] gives 51.4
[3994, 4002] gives 48.5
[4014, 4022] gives 47.9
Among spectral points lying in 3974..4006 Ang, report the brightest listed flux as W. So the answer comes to 49.94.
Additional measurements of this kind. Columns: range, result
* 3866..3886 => 56.88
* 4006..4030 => 48.62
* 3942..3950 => 51.51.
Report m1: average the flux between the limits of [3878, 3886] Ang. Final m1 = 54.3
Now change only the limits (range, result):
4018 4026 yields 47.7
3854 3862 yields 56.3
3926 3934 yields 51.4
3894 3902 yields 53.4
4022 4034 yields 47.7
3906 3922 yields 52.6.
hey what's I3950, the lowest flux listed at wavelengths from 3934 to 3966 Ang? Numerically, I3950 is 50.73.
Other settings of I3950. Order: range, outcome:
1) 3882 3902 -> 53.37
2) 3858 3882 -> 54.36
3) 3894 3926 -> 52.04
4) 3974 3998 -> 48.67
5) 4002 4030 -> 47.45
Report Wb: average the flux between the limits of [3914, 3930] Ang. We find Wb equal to 52.2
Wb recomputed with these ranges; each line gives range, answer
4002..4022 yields 48.2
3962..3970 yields 51.6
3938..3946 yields 51.5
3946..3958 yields 51.1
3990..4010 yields 48.4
